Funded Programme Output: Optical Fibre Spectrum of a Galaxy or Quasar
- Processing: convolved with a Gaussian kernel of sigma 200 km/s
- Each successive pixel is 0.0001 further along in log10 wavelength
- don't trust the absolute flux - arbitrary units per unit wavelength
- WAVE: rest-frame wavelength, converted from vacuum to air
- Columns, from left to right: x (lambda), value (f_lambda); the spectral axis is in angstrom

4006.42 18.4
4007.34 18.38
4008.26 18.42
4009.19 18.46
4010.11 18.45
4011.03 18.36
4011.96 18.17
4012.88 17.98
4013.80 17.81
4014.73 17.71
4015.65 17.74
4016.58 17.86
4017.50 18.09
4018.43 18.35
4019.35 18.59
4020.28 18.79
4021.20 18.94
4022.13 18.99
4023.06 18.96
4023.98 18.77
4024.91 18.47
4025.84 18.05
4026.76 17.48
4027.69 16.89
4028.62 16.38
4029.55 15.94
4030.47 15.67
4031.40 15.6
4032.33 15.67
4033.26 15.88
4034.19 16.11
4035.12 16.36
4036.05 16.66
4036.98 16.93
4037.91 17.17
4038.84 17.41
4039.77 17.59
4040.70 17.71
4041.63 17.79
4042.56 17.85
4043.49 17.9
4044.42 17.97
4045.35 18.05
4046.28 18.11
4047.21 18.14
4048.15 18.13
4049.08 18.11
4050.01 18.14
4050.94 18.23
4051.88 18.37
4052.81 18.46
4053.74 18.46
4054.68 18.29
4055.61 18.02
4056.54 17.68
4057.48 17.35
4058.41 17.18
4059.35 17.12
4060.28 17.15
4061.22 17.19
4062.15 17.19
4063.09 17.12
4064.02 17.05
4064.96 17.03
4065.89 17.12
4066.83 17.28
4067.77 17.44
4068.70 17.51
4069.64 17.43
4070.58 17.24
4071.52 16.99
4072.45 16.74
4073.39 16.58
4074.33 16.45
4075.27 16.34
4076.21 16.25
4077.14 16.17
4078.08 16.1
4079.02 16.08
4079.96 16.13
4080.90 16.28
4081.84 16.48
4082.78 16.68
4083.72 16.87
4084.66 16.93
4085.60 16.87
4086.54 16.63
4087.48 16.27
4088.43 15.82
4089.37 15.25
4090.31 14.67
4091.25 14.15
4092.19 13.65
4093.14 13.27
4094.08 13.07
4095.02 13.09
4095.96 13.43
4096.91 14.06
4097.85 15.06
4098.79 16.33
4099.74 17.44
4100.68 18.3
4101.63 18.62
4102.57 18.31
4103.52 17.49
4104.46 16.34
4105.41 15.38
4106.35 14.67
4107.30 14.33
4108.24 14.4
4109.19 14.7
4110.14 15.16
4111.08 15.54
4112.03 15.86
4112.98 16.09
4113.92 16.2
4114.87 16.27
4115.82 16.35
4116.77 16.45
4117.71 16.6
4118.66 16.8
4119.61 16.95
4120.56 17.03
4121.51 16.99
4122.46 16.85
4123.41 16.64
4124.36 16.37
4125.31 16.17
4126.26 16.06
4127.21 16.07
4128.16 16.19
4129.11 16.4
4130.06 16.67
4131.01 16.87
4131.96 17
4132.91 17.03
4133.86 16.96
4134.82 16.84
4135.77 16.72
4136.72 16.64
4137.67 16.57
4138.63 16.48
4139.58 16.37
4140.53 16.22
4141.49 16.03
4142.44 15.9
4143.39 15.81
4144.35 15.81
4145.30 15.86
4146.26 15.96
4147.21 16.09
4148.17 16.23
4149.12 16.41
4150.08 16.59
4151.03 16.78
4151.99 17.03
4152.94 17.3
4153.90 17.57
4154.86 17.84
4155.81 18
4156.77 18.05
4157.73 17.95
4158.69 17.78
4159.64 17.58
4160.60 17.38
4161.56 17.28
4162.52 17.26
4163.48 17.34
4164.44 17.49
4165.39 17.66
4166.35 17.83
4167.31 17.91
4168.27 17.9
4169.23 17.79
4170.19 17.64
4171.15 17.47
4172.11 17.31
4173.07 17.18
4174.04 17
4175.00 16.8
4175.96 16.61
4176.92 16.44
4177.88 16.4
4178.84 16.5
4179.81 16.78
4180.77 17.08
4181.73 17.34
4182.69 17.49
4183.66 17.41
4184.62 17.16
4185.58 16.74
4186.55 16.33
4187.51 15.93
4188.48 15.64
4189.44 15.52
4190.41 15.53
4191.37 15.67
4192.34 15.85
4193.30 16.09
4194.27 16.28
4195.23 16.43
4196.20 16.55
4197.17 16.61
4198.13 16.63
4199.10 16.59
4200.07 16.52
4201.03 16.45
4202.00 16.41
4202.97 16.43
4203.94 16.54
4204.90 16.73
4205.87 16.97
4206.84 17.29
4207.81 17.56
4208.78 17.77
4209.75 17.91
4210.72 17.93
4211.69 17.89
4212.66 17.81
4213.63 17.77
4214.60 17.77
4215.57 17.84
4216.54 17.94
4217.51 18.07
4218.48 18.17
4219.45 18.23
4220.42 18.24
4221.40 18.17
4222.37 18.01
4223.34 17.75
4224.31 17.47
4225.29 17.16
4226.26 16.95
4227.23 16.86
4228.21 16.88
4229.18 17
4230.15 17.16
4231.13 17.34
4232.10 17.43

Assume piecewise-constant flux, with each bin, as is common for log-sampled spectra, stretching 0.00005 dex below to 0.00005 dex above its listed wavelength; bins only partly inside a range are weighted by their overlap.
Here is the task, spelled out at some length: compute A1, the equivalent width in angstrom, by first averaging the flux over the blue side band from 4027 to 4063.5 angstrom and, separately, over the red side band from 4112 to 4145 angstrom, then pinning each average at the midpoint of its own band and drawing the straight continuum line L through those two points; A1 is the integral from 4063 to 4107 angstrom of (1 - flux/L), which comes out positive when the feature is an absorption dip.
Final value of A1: 2.0 angstrom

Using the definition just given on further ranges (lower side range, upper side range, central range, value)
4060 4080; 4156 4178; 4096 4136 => 1.9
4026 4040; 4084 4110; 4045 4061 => -1.7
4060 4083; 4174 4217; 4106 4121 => 0.9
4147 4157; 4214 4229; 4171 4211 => 1.7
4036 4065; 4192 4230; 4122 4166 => 1.6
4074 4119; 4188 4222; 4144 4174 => -1.3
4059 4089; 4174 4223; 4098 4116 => 0.7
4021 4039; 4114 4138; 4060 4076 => -0.1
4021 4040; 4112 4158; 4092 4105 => 0.9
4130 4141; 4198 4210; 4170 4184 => -0.2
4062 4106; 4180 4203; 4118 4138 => -0.4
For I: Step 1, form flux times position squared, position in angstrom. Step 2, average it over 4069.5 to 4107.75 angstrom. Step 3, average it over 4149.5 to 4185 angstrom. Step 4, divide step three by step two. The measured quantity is 1.13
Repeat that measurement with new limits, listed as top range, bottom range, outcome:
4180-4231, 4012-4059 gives 1.05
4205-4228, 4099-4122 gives 1.14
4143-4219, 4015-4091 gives 1.05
